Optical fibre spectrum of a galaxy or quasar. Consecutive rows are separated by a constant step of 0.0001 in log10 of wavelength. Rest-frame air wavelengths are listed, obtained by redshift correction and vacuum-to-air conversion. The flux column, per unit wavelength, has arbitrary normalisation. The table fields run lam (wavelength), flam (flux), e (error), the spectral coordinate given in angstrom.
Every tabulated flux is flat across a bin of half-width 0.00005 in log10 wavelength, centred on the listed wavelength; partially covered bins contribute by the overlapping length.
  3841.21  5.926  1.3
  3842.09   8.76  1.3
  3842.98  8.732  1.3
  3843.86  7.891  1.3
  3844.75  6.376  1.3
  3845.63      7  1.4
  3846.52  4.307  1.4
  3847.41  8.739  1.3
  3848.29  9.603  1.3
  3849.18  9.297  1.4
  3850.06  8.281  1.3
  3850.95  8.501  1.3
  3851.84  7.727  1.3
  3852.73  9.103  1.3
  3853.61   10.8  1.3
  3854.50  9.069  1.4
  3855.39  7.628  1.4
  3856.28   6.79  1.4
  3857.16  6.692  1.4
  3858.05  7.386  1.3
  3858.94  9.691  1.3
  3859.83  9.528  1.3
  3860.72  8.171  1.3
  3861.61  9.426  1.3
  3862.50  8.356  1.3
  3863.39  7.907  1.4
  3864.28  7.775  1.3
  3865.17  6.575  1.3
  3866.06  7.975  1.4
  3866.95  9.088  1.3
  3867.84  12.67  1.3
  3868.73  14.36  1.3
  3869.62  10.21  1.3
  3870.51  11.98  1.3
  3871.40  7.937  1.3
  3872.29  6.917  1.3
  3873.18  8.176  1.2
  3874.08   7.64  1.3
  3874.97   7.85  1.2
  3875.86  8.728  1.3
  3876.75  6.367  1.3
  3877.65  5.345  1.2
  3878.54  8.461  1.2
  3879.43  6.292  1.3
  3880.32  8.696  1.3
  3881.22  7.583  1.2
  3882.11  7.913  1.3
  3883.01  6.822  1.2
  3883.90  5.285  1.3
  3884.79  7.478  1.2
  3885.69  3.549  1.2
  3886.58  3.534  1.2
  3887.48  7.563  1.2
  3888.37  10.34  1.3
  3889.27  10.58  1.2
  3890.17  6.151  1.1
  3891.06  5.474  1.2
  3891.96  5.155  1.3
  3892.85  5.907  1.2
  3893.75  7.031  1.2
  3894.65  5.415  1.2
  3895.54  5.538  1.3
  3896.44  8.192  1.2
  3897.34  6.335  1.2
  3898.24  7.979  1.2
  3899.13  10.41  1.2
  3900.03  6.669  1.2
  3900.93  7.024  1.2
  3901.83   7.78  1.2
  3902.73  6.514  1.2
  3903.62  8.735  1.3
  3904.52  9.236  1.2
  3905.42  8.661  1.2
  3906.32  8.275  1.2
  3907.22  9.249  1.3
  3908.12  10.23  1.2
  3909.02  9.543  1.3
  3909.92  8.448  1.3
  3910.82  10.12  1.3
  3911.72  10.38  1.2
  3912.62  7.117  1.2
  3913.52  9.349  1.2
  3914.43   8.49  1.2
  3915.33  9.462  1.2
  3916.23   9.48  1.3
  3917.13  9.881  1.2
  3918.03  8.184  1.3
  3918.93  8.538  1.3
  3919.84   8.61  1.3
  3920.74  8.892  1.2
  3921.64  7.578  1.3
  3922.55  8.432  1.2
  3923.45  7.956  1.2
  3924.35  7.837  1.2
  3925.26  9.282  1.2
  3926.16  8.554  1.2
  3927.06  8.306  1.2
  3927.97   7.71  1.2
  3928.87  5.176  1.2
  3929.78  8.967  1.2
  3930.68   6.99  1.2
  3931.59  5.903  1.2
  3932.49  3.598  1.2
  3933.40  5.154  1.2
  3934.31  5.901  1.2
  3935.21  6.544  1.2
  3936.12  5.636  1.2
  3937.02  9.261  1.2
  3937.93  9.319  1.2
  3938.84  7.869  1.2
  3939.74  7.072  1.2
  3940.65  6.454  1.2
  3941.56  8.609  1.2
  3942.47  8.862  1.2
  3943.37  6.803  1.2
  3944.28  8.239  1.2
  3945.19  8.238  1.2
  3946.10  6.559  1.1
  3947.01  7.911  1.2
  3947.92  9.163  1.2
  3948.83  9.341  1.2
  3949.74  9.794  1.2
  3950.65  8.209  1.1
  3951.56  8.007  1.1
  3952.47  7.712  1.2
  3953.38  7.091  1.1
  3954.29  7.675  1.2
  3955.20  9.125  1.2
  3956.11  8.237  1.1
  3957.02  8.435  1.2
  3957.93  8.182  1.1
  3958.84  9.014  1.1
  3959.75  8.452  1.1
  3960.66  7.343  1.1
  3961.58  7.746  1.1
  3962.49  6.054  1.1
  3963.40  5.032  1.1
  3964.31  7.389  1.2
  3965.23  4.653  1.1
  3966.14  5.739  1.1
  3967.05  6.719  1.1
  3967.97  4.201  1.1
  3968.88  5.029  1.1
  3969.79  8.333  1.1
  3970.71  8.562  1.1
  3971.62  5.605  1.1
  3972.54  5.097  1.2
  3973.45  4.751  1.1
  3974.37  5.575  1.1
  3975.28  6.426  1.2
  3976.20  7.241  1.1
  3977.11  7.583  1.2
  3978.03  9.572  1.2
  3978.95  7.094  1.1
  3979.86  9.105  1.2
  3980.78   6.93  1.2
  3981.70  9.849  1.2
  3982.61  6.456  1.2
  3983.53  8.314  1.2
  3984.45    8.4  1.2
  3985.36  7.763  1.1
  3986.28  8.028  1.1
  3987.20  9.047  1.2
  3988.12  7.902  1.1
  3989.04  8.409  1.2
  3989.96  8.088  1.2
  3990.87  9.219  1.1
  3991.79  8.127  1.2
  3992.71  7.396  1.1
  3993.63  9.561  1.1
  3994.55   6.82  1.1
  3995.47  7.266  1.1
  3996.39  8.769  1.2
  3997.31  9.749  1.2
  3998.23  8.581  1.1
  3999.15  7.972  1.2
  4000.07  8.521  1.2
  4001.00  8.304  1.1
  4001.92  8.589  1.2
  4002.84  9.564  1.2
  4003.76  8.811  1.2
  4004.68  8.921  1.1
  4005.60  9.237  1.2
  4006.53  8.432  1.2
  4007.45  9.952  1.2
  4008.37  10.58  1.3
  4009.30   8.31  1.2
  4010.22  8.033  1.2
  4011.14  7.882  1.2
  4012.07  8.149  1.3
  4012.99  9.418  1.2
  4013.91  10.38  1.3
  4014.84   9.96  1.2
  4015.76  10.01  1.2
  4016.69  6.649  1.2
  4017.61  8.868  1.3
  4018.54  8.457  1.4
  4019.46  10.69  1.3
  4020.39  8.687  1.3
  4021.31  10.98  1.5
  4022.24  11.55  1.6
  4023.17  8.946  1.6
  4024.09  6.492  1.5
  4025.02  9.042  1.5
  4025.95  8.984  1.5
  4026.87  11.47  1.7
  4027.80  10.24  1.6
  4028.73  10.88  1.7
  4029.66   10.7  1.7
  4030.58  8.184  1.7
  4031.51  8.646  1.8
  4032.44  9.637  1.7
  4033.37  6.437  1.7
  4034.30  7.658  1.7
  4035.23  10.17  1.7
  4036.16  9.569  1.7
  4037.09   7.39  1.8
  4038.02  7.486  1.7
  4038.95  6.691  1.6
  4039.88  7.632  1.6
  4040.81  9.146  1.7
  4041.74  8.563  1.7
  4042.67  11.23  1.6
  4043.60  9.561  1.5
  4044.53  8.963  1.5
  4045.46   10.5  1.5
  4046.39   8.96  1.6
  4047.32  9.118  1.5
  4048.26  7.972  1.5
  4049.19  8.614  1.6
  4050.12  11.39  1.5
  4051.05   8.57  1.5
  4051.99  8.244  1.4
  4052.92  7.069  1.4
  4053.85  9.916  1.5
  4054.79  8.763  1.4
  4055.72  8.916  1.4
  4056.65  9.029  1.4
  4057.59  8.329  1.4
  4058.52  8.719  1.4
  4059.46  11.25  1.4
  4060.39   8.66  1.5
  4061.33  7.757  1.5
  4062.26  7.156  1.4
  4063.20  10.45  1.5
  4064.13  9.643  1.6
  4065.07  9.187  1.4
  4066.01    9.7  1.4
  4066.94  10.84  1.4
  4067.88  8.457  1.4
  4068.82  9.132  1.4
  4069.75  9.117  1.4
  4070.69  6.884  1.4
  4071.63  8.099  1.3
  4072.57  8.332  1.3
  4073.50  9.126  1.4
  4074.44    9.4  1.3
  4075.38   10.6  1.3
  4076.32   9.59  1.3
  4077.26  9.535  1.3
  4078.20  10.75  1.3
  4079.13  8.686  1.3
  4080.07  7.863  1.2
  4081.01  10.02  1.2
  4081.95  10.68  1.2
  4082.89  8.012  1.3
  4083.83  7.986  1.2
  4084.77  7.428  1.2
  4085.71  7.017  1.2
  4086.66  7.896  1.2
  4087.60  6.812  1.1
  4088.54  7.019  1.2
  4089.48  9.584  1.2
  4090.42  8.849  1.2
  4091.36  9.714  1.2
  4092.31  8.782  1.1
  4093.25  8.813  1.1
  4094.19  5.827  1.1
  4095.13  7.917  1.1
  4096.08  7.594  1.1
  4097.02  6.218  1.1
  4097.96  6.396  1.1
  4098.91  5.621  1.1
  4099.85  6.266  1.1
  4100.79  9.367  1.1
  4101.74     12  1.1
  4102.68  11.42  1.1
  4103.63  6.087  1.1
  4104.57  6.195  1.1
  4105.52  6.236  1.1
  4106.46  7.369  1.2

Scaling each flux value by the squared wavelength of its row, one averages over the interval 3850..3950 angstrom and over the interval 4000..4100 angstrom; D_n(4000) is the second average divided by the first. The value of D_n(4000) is 1.2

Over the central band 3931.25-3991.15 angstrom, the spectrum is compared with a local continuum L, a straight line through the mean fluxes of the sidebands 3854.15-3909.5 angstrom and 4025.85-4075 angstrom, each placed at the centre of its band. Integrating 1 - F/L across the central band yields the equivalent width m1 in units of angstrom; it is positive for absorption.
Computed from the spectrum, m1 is 7.1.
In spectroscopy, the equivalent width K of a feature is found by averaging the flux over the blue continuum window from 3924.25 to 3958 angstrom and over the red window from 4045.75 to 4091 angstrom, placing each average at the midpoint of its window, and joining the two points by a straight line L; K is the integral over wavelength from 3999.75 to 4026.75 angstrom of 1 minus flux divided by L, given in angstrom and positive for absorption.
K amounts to -2.4 angstrom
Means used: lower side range 7.67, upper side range 8.87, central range 9.08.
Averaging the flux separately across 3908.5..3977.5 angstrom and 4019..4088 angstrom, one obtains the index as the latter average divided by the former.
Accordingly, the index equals 1.18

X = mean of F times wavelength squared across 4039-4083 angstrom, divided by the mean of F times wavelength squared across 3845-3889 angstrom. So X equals 1.24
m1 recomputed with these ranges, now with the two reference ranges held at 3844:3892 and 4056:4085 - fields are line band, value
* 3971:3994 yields 2.5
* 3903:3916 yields -1.3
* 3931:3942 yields 2.1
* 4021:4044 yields -0.6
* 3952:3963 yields 0.7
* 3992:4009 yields 0.0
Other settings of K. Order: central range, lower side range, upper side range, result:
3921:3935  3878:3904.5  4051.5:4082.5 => 0.61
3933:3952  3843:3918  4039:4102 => 1.19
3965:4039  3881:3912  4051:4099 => -1.18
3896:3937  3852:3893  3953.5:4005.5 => -0.93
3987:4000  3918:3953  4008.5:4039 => 0.36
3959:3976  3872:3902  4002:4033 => 4.23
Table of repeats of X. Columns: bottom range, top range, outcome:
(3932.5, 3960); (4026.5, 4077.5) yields 1.22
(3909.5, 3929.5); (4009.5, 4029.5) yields 1.15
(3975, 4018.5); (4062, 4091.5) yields 1.09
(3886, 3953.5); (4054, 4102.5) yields 1.19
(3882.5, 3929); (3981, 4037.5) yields 1.18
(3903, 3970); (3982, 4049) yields 1.17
